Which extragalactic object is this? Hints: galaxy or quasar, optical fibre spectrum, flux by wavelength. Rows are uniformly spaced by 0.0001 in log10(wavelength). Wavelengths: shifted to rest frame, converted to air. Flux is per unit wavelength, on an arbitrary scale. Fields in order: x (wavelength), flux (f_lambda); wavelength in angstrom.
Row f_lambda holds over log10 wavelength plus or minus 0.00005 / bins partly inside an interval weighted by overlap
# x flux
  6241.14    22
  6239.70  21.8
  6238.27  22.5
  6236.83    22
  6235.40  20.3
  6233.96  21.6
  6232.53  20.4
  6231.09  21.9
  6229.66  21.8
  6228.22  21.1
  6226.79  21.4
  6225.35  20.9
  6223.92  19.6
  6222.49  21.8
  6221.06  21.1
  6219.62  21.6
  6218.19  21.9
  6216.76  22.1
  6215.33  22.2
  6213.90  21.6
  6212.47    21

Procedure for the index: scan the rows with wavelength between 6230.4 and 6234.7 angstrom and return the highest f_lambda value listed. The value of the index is 21.9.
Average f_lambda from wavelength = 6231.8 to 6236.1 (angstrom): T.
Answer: 20.8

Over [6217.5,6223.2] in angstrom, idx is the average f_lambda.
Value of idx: 21.6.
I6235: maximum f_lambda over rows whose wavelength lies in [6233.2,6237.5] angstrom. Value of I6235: 22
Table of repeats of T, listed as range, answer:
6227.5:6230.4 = 21.5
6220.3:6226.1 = 20.8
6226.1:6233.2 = 21.3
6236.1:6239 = 22.3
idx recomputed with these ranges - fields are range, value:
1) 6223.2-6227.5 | 20.6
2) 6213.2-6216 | 21.9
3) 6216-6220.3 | 21.9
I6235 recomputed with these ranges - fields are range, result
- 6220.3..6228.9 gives 21.8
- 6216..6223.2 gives 22.1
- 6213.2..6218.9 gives 22.2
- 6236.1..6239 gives 22.5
